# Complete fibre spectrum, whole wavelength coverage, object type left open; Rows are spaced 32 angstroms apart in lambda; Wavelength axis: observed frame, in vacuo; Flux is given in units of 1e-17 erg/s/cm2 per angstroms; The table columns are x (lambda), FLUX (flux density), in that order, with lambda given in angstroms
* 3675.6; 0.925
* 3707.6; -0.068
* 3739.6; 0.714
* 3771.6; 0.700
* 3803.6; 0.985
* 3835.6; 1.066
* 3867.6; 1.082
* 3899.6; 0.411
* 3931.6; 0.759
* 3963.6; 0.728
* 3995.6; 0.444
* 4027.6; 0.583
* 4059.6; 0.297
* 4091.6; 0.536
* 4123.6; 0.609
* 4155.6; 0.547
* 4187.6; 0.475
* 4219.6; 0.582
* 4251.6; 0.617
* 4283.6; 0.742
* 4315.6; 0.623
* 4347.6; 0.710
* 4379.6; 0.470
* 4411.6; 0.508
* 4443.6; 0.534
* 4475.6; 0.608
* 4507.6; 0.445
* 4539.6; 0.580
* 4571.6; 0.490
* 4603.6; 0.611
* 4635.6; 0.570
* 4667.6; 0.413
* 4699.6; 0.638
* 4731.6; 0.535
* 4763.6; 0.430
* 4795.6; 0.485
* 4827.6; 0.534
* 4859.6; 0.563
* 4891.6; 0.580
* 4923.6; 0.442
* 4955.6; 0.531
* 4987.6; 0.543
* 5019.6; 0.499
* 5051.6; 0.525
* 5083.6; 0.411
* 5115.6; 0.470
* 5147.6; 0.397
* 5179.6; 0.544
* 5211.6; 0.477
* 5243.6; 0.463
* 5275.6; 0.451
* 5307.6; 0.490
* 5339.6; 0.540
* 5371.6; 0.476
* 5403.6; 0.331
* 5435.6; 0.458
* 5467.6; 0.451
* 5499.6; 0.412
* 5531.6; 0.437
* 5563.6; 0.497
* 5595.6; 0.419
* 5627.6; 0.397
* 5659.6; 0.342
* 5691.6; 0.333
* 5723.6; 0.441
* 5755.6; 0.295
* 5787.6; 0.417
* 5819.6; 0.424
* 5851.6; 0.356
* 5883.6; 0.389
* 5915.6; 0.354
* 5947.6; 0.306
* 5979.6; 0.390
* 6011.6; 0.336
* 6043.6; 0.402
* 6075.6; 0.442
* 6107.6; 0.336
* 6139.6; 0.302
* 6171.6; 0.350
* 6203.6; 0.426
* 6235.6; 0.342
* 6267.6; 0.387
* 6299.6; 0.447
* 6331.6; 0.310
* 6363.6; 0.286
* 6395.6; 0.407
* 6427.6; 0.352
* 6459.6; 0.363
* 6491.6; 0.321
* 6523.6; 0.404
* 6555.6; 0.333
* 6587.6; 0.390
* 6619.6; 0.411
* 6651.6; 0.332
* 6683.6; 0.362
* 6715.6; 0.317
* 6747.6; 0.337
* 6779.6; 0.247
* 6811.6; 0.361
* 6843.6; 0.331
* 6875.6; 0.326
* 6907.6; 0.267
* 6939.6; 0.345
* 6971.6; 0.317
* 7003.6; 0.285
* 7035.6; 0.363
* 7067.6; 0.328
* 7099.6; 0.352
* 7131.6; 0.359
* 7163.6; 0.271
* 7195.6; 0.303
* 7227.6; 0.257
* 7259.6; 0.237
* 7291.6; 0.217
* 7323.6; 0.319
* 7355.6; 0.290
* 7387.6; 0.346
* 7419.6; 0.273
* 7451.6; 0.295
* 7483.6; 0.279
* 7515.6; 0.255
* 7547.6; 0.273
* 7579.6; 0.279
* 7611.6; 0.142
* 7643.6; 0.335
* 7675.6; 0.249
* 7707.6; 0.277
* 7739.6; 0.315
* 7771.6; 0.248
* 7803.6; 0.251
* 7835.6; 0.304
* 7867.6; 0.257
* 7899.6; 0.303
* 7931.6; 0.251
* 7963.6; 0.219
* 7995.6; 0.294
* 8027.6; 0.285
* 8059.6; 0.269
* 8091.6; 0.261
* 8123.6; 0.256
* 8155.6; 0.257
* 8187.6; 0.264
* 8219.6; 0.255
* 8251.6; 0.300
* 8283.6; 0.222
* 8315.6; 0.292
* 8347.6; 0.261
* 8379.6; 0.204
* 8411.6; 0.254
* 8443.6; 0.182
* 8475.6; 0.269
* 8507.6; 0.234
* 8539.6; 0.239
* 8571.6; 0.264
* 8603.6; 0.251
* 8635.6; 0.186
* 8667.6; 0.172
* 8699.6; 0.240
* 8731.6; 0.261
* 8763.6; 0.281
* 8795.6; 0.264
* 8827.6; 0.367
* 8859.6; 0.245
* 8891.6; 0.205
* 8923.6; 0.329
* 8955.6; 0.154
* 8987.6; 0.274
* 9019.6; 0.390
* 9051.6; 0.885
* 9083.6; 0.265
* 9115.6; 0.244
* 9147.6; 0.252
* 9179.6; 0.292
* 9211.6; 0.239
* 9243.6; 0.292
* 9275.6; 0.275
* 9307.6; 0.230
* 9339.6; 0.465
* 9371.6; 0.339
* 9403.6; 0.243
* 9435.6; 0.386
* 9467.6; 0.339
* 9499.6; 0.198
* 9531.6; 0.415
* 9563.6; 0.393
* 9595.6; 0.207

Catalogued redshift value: 1.42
